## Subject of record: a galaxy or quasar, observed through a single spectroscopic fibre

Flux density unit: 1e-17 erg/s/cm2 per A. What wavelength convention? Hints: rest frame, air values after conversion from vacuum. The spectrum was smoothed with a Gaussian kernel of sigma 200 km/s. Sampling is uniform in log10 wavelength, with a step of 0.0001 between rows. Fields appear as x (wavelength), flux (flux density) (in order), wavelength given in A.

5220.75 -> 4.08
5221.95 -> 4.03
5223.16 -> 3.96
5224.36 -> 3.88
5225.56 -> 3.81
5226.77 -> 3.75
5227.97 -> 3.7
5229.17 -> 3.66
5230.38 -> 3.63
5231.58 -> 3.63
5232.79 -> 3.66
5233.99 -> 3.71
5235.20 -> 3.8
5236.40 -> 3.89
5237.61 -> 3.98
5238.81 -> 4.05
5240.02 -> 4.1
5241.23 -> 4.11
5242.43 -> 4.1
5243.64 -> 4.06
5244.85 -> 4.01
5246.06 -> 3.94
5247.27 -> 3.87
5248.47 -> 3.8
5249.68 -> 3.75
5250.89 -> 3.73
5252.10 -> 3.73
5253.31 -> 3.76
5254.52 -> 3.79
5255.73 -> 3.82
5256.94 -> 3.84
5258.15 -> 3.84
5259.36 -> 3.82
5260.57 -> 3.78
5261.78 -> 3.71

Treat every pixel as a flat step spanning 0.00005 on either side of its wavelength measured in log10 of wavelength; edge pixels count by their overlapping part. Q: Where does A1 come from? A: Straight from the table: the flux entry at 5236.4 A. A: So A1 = 3.89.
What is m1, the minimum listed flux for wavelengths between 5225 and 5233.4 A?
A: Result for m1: 3.63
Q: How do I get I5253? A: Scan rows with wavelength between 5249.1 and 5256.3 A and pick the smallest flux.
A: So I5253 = 3.73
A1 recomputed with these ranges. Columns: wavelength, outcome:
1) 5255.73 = 3.82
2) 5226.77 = 3.75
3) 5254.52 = 3.79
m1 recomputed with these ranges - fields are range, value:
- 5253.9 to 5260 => 3.79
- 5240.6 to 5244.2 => 4.06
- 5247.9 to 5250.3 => 3.75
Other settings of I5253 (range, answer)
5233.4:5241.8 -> 3.71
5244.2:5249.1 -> 3.8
